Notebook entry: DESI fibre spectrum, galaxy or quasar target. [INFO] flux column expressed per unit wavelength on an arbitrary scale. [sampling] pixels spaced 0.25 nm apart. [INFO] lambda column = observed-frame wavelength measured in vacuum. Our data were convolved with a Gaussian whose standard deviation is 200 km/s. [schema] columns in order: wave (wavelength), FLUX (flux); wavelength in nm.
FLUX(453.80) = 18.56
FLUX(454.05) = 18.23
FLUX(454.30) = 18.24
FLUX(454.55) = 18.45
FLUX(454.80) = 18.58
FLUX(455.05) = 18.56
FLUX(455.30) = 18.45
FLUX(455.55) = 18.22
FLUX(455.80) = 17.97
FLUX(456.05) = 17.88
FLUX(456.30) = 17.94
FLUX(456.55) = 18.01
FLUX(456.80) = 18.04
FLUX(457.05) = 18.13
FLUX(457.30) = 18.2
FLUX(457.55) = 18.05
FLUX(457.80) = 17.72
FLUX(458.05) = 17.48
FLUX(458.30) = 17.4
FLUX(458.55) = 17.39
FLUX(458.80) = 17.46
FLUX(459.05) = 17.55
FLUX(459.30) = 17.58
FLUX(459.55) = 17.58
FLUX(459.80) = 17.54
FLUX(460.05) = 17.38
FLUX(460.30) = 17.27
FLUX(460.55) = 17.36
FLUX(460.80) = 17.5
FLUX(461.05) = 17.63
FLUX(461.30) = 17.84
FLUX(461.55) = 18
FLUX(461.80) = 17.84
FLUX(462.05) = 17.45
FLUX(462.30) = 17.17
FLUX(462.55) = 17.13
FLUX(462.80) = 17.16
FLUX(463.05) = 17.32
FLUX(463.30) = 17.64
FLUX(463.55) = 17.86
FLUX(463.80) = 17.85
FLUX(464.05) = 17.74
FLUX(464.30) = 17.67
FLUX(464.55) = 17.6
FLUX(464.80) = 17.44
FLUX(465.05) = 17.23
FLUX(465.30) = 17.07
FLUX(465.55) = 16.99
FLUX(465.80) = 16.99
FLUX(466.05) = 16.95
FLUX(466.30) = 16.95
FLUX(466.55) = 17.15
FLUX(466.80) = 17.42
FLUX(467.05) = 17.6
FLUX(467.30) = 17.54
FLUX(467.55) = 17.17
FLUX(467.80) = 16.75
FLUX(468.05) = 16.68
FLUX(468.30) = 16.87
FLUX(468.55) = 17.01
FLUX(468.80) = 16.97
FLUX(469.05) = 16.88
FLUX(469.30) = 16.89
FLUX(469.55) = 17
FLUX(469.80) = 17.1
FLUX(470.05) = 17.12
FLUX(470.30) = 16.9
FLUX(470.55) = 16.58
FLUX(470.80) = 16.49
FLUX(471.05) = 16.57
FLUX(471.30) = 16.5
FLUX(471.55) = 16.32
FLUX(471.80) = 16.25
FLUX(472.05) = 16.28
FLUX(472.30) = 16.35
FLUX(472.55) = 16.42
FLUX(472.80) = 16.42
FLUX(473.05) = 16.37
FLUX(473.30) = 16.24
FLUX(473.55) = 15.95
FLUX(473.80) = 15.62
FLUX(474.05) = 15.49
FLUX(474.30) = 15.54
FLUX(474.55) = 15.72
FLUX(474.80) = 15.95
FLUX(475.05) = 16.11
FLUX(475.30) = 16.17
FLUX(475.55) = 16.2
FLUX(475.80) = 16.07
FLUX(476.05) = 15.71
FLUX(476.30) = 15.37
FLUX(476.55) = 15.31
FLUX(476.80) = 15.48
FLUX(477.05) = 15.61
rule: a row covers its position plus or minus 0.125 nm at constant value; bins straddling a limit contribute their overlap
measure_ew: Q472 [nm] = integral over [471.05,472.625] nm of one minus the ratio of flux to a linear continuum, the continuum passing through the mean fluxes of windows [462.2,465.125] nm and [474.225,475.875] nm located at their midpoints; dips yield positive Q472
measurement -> 0.00 nm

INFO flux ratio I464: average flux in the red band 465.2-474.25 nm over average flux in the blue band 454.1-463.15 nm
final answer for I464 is 0.94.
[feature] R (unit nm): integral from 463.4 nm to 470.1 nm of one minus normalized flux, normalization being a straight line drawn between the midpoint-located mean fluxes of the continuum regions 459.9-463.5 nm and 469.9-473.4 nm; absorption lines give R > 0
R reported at -0.09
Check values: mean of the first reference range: 17.5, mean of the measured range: 17.2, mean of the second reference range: 16.5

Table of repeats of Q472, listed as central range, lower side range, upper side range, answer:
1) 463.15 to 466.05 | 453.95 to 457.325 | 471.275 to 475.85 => -0.05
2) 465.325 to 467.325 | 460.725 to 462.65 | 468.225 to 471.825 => -0.01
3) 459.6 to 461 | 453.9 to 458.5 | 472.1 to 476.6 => 0.01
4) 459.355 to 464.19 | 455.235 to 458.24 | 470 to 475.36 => -0.03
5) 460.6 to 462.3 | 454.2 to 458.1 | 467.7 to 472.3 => -0.01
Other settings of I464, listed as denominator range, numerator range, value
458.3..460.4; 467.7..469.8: 0.97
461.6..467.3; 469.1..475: 0.94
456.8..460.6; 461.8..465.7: 0.99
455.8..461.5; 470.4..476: 0.91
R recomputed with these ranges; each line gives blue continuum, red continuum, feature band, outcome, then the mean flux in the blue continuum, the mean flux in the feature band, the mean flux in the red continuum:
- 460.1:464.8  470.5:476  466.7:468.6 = -0.03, 17.6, 17.1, 16.2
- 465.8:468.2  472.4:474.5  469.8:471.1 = -0.02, 17.1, 16.8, 16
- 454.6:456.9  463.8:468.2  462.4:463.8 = 0.00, 18.2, 17.5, 17.2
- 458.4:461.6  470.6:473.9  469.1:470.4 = -0.03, 17.5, 17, 16.3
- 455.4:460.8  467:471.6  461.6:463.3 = 0.00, 17.7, 17.4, 16.9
